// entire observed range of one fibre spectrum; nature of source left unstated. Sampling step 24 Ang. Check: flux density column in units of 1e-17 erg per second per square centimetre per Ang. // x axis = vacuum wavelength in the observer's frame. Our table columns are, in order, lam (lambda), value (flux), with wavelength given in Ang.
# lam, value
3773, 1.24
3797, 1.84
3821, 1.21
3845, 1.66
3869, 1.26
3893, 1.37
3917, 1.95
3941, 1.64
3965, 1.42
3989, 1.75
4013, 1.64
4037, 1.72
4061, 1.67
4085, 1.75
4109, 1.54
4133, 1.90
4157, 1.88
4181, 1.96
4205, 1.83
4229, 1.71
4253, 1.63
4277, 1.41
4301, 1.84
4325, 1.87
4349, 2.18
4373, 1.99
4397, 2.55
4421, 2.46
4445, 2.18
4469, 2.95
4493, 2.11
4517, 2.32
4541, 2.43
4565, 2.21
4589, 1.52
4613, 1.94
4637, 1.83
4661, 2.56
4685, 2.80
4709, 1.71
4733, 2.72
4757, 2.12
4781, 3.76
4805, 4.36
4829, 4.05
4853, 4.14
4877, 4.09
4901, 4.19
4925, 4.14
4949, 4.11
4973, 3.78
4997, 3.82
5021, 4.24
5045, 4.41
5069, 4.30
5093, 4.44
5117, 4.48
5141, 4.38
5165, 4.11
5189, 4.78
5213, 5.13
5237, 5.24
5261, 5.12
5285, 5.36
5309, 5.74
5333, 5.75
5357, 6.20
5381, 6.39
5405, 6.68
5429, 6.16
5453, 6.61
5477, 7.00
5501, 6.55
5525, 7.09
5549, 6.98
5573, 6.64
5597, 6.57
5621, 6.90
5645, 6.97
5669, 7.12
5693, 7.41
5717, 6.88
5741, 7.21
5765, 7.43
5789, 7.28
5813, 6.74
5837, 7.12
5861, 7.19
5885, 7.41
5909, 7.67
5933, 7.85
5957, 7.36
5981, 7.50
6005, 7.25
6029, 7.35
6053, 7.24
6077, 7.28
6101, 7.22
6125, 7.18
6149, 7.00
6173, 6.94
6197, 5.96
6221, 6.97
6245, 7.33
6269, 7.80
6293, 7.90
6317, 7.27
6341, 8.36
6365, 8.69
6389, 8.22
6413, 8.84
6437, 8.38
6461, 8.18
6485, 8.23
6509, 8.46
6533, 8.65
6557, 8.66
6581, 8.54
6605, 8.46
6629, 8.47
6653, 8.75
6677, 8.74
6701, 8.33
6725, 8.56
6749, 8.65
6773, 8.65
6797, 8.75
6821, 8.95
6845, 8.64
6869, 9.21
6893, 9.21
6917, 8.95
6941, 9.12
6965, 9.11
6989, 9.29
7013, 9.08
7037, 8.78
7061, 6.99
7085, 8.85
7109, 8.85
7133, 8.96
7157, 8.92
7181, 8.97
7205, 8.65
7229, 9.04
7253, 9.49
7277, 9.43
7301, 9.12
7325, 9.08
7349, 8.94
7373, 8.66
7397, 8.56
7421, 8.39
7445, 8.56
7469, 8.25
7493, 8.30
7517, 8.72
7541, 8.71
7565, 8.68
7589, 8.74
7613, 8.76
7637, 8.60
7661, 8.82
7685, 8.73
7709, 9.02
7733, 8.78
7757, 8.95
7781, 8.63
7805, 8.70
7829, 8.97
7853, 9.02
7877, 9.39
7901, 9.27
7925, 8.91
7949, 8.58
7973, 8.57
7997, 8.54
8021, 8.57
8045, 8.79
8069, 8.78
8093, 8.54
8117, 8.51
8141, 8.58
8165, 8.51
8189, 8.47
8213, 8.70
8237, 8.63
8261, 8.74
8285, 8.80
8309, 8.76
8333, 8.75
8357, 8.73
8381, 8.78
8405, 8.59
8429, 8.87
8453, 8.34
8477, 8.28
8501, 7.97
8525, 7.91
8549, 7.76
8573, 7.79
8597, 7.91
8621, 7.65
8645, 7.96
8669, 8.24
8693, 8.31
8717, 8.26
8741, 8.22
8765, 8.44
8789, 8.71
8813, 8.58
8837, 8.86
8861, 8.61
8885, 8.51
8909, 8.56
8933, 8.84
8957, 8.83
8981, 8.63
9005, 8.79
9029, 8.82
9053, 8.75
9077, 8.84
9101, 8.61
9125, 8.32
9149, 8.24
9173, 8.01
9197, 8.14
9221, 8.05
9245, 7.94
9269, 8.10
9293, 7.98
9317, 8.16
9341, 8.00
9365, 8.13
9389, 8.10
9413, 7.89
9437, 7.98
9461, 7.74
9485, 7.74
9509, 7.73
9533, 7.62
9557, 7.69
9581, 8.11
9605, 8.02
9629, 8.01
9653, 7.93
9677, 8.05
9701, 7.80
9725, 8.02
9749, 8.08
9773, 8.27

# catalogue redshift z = 0.198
